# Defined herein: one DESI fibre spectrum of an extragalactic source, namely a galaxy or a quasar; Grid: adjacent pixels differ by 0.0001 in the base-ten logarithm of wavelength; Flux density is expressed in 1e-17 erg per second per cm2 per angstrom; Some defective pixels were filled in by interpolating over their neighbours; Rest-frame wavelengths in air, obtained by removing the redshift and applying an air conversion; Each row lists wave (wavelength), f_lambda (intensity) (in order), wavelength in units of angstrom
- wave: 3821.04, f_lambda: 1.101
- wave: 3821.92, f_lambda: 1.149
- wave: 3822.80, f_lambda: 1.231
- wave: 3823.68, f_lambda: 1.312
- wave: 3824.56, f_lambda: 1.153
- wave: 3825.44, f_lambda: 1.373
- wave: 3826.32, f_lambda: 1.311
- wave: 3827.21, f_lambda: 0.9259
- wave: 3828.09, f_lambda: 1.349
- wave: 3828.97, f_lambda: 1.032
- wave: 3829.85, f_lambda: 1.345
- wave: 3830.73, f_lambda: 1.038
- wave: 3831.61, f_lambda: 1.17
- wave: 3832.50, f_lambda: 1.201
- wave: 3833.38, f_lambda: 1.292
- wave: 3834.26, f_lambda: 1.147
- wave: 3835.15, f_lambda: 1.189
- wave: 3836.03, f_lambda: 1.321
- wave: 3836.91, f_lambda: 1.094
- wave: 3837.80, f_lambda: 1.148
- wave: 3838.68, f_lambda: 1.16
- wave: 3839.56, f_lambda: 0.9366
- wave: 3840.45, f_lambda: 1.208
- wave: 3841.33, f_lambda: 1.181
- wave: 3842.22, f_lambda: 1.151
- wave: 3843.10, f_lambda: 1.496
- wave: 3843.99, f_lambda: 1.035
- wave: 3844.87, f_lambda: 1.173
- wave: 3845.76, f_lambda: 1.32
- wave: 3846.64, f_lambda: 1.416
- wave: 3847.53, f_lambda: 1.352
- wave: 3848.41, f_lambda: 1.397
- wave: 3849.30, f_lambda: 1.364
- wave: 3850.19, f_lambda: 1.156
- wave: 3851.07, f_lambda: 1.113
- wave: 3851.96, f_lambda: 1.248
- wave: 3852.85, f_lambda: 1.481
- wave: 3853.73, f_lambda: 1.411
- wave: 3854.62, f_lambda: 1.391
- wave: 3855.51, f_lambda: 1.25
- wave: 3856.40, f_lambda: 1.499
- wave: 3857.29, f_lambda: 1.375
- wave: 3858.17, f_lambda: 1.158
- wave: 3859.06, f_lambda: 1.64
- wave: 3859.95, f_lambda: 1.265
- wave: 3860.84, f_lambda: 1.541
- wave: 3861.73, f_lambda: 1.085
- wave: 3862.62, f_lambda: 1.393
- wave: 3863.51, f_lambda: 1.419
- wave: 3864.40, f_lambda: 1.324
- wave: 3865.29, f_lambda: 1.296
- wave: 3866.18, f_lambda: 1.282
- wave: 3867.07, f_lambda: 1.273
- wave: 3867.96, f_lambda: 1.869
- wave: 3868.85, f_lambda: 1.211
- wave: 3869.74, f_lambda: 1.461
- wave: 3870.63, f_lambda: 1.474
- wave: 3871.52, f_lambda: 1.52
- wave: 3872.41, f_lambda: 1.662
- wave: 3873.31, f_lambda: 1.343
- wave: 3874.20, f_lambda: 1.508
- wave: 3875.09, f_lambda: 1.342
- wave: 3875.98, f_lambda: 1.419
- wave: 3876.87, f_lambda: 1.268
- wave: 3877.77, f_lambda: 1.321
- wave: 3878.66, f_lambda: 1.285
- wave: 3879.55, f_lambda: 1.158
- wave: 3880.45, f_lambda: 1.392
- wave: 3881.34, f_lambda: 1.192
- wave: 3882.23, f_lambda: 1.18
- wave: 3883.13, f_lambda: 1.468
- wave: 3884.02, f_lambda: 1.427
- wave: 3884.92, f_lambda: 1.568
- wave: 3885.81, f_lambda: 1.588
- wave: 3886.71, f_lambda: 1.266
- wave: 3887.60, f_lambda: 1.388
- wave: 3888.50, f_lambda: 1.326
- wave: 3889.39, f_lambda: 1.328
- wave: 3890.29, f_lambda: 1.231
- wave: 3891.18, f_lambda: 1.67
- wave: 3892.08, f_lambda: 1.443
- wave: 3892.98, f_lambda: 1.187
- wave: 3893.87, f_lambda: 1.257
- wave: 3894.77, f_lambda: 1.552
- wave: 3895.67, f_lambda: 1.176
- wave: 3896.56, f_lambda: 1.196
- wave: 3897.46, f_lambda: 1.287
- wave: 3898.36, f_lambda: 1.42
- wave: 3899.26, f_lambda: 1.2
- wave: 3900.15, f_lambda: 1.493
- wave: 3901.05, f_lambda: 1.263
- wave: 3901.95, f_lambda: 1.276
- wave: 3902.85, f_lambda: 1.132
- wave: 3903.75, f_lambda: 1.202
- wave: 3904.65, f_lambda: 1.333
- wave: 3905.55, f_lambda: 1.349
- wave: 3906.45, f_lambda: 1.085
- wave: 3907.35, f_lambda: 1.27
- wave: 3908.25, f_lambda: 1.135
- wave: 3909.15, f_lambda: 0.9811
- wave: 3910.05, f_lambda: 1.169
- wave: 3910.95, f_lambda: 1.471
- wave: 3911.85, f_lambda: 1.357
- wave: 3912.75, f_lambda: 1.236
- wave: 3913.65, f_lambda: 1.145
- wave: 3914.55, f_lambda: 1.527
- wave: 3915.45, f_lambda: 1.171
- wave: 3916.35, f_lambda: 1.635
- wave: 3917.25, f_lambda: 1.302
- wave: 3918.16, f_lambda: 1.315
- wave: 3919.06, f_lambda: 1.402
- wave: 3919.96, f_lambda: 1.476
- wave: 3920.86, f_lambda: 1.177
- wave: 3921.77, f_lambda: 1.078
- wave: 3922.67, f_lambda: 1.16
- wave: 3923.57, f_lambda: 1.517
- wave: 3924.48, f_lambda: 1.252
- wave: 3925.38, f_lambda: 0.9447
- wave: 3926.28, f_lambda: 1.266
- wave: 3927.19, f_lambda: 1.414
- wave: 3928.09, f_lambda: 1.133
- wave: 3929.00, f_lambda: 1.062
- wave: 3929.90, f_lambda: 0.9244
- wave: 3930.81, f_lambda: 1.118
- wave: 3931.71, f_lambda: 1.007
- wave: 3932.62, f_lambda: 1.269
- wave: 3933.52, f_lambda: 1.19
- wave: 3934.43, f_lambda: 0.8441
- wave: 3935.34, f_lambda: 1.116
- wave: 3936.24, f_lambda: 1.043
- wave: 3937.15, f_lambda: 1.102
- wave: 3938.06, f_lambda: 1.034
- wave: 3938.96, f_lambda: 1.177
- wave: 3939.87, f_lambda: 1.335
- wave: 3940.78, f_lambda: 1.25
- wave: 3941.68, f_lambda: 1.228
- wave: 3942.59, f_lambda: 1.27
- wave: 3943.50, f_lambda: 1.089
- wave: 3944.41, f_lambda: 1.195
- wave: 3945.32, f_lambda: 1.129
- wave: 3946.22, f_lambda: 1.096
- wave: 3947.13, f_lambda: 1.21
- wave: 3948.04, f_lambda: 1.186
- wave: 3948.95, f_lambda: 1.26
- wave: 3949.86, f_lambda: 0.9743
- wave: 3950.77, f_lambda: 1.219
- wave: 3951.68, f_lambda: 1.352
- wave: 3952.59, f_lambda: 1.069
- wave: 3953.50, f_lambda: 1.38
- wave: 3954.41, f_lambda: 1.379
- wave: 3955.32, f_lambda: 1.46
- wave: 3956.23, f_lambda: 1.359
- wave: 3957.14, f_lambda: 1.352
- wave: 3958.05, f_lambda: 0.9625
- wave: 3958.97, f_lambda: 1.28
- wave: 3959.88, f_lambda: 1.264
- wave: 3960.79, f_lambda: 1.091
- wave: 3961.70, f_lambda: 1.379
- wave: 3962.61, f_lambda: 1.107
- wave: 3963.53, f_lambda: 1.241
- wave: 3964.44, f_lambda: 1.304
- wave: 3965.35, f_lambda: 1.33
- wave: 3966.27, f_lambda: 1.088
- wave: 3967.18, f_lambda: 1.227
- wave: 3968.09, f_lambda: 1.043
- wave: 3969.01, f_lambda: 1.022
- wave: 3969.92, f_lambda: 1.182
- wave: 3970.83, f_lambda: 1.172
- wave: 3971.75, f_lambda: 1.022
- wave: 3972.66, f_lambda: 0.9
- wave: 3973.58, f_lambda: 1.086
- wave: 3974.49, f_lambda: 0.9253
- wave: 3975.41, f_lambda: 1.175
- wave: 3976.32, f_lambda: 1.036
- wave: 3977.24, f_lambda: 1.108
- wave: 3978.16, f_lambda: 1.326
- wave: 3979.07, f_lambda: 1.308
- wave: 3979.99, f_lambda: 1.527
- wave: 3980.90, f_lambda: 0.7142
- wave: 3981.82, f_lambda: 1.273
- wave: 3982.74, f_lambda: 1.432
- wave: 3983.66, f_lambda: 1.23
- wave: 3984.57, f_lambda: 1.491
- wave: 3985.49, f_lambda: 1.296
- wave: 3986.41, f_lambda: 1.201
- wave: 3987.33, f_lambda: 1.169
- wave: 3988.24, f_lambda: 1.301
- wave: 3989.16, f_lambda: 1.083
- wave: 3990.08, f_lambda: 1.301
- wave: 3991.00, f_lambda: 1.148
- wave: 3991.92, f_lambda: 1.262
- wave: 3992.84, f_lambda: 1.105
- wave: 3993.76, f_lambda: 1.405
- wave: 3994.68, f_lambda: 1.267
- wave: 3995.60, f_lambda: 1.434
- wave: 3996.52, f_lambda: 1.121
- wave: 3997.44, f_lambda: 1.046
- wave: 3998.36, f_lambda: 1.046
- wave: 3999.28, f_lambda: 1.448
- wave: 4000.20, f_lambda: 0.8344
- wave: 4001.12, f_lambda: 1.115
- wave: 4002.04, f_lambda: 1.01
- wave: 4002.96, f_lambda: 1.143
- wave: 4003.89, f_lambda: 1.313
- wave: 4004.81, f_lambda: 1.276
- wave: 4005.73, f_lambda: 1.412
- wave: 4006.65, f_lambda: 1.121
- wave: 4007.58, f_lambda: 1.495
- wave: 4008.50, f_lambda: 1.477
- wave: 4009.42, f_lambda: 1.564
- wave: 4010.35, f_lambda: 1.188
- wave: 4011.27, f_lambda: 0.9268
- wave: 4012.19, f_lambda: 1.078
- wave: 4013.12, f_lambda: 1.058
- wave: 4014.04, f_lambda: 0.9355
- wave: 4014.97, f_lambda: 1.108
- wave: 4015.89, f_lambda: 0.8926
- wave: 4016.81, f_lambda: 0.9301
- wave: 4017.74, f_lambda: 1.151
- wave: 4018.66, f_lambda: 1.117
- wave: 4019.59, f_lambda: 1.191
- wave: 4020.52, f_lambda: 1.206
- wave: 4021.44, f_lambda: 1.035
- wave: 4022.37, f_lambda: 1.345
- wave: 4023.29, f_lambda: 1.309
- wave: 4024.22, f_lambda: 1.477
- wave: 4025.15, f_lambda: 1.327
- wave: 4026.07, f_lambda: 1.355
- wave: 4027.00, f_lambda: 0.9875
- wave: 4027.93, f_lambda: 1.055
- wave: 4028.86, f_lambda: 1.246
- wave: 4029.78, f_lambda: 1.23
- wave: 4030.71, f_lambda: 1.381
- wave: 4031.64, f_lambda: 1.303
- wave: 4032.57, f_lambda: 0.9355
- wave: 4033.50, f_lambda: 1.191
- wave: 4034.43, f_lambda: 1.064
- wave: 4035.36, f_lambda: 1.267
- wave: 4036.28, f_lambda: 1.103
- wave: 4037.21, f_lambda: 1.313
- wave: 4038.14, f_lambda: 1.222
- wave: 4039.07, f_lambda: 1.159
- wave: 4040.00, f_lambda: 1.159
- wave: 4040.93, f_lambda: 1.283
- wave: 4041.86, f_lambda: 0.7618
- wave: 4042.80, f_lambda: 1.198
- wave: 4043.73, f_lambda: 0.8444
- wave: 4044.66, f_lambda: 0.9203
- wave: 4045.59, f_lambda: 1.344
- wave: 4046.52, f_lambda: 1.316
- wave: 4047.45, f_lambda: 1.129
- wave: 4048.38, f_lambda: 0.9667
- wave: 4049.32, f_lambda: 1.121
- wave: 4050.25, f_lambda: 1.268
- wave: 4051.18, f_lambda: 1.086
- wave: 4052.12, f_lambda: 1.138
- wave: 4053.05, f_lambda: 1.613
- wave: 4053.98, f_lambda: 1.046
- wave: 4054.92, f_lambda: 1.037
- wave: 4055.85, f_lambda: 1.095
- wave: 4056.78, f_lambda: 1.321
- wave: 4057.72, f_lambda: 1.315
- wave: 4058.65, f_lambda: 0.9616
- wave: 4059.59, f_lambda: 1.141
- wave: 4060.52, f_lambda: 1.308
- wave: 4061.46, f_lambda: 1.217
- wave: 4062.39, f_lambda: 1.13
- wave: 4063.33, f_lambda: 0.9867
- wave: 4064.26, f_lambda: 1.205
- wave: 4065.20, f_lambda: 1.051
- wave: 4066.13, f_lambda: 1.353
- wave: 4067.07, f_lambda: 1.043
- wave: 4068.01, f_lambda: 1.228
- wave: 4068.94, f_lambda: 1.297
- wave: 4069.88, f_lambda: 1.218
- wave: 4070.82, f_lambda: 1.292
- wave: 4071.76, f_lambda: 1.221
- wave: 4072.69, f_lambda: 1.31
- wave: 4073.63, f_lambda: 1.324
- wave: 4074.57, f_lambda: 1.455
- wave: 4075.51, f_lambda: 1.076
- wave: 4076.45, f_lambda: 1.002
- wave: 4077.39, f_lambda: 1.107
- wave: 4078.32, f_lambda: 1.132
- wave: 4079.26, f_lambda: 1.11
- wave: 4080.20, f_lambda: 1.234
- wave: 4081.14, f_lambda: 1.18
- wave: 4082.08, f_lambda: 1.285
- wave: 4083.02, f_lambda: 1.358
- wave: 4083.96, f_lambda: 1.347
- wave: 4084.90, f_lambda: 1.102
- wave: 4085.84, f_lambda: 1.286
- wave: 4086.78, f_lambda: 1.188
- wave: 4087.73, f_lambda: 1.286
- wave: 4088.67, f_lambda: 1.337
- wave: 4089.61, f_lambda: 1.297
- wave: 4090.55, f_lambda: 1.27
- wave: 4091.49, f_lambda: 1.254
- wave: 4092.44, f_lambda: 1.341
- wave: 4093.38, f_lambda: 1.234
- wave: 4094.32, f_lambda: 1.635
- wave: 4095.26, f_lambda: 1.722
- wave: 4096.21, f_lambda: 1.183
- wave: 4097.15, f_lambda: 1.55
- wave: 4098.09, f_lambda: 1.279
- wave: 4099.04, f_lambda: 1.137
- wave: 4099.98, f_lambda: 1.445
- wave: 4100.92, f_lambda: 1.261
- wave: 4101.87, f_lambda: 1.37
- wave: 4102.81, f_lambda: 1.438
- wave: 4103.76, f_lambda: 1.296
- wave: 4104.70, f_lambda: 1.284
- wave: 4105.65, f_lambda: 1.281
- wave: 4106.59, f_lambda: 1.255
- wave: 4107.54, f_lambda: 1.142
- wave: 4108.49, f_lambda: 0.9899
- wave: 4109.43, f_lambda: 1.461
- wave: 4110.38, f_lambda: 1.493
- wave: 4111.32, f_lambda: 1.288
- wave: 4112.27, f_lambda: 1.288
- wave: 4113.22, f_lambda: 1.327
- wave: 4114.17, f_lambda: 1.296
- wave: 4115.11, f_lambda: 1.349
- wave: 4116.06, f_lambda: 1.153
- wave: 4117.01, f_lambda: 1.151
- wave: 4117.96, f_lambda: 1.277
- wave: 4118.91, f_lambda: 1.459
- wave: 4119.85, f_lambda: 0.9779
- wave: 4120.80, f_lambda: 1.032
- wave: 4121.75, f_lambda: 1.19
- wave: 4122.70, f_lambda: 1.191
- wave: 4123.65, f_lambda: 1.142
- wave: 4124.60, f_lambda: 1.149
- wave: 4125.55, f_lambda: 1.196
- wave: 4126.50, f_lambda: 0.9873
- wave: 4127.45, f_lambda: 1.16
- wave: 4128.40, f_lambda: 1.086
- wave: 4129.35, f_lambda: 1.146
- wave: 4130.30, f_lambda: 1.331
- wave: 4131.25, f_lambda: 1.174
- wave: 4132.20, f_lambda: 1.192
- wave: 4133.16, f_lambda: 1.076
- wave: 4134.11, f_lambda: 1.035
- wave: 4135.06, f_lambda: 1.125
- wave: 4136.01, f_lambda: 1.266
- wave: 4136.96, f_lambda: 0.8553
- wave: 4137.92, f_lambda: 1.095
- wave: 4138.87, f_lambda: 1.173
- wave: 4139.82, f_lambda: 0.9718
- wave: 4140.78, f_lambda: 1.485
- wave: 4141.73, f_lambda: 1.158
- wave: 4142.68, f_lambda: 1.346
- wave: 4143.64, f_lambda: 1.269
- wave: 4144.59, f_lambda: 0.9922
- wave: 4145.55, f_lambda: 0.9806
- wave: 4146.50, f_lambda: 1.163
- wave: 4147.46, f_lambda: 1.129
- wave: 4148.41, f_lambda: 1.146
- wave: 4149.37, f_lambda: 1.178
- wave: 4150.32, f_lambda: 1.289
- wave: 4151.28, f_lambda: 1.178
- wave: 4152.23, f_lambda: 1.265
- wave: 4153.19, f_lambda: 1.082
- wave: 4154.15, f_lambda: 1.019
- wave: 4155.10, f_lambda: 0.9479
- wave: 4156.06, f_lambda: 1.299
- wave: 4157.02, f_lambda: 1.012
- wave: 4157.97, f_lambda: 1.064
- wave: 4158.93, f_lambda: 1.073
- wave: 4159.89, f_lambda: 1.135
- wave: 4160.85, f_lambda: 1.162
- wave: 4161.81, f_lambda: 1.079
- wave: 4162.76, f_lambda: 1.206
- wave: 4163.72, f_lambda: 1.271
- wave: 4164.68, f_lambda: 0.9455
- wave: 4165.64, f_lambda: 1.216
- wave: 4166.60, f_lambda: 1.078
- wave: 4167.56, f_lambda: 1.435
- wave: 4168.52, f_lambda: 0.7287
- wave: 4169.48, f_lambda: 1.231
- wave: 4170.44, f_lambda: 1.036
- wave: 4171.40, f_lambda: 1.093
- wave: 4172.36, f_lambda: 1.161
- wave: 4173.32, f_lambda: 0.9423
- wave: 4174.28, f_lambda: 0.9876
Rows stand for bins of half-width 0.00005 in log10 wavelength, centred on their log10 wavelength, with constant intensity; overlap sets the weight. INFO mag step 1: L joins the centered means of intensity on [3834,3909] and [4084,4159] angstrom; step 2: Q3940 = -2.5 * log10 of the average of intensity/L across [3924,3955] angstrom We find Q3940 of 0.11 mag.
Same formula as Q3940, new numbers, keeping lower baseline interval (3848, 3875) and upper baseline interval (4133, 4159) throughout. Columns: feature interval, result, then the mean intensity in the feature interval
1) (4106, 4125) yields -0.065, 1.23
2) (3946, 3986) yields 0.077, 1.2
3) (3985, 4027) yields 0.050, 1.2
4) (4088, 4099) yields -0.157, 1.36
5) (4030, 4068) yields 0.053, 1.16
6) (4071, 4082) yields -0.007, 1.2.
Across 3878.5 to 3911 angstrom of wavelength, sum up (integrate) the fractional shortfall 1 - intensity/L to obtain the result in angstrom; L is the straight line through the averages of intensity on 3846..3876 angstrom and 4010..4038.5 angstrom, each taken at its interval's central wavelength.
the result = 0.73 angstrom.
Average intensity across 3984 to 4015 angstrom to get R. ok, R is 1.21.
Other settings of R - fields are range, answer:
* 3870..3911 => 1.33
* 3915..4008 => 1.2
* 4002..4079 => 1.18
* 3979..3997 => 1.25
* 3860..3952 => 1.28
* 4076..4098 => 1.28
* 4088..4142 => 1.24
